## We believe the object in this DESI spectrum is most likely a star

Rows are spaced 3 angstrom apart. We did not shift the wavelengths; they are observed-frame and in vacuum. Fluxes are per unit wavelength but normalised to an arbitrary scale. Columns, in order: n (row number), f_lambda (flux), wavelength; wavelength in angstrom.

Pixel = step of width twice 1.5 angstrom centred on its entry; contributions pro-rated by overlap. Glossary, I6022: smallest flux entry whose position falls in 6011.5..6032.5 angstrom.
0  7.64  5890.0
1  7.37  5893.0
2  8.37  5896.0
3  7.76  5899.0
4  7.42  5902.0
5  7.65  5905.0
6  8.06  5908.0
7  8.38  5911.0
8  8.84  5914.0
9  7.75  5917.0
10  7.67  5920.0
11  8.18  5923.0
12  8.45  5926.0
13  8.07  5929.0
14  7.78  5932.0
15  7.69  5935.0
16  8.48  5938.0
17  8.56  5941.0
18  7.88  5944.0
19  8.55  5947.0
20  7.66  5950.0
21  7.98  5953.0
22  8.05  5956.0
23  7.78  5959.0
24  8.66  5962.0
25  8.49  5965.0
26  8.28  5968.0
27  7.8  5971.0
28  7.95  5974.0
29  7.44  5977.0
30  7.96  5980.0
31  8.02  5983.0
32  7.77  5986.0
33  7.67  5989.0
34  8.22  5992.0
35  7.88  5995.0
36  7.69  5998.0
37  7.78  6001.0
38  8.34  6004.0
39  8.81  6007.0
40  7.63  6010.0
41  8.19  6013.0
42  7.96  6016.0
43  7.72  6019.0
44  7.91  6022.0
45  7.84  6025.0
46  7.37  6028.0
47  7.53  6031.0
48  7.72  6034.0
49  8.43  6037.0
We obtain 7.37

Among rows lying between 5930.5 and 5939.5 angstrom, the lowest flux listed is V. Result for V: 7.69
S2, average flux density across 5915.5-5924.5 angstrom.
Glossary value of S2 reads 7.87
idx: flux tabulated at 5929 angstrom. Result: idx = 8.07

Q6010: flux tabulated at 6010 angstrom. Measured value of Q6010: 7.63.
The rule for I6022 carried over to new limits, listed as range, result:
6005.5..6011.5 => 7.63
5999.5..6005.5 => 7.78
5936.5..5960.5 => 7.66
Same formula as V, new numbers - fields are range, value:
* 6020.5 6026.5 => 7.84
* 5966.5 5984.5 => 7.44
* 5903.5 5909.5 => 7.65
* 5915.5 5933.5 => 7.67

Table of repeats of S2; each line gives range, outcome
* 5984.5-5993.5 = 7.89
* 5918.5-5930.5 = 8.09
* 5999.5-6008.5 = 8.31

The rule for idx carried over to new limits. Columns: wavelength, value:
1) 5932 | 7.78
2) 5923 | 8.18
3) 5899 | 7.76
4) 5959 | 7.78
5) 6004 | 8.34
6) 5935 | 7.69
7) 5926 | 8.45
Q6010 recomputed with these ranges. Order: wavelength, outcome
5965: 8.49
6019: 7.72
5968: 8.28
